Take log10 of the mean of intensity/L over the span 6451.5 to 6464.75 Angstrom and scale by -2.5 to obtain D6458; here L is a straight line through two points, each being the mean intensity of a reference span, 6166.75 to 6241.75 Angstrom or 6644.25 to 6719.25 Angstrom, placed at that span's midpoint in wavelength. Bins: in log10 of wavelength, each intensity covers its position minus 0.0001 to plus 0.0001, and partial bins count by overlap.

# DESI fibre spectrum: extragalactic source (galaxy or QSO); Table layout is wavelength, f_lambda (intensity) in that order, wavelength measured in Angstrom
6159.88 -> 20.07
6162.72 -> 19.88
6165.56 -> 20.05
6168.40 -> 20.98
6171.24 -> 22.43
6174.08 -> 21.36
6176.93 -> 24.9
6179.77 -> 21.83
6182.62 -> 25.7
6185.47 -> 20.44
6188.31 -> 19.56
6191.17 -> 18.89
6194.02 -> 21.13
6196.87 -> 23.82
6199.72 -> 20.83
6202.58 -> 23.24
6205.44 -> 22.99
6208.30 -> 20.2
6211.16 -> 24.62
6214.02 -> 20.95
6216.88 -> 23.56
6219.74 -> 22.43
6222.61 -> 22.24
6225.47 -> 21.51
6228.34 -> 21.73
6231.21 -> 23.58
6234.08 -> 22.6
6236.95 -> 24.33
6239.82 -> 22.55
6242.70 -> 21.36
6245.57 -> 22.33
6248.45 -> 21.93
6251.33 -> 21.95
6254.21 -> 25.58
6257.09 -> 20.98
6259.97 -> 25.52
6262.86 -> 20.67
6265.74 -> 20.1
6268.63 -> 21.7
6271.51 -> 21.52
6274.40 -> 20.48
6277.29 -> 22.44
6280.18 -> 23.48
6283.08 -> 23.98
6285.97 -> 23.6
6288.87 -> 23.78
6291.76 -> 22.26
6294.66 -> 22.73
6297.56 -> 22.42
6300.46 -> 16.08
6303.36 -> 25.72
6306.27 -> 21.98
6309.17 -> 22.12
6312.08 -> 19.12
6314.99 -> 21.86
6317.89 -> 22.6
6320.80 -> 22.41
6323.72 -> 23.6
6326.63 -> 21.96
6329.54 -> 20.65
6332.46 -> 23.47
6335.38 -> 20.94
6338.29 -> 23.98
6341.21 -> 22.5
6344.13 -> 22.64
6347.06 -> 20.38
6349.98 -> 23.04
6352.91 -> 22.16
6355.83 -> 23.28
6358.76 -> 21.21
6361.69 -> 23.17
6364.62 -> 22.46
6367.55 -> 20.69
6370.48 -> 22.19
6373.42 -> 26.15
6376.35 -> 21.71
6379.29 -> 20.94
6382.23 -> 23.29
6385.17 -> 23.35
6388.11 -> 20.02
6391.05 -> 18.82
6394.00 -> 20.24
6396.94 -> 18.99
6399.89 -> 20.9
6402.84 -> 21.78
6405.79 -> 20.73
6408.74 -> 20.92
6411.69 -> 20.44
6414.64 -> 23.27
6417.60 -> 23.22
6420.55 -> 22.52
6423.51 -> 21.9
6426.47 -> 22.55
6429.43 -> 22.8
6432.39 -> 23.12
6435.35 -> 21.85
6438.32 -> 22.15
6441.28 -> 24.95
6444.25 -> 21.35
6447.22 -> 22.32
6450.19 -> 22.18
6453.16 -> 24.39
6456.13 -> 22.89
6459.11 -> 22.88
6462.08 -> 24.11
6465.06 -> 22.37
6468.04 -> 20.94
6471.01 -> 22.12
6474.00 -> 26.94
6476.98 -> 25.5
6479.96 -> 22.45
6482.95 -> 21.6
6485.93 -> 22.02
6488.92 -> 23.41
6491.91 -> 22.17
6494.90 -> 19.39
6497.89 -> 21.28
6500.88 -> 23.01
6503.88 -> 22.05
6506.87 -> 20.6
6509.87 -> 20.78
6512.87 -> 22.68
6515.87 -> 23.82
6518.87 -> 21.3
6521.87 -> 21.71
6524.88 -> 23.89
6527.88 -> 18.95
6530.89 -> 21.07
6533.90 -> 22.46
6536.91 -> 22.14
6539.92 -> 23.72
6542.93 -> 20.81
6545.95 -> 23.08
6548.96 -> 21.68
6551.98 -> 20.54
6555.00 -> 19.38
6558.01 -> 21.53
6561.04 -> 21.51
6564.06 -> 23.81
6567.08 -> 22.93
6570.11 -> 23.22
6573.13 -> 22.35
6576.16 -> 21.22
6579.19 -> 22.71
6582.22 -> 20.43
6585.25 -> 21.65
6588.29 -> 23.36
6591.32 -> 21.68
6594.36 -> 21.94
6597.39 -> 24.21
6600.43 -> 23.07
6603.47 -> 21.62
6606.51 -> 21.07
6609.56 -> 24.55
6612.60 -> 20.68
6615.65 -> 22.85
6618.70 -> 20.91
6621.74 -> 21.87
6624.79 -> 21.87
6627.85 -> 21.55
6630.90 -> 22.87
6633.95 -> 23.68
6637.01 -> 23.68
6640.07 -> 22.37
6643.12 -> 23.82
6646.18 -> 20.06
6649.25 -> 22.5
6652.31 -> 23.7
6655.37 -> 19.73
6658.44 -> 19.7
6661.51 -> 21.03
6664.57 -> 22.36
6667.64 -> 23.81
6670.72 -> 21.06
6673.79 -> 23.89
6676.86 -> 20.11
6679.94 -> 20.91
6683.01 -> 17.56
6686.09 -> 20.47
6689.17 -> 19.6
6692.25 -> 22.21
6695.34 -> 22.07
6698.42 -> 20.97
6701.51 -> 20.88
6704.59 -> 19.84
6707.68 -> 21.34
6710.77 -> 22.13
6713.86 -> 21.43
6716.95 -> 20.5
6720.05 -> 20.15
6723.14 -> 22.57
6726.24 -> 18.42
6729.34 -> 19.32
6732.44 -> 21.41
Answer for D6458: -0.09 mag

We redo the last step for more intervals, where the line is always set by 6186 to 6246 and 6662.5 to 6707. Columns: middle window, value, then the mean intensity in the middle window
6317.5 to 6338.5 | -0.02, 22.4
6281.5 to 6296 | -0.06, 23.3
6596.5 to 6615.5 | -0.06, 22.5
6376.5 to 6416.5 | 0.03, 21.1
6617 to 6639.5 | -0.06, 22.4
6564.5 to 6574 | -0.08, 23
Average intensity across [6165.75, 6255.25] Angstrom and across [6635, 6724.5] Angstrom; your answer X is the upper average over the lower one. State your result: 1.0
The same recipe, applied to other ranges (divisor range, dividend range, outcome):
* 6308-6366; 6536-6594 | 0.99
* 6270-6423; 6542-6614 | 1.00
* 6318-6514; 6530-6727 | 0.98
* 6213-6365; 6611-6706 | 0.97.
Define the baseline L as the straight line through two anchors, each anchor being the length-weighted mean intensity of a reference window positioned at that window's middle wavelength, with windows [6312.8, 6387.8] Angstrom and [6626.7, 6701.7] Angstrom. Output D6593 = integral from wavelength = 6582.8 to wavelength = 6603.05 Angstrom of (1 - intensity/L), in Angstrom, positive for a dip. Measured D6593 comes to -0.65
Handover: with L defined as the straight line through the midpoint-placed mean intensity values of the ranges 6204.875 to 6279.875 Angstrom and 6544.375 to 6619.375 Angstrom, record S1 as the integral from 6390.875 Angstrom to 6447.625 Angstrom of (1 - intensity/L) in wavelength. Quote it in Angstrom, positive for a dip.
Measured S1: 1.0 Angstrom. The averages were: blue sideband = 22.3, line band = 21.8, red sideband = 22.1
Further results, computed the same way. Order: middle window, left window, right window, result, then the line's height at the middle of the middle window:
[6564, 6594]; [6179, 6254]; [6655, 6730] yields -1.4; 21.2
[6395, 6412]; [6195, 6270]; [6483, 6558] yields 1.1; 22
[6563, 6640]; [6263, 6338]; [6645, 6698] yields -3.6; 21.4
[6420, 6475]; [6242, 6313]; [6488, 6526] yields -2.0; 22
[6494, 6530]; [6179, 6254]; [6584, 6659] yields 0.9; 22.2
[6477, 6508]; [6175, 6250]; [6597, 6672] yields 0.3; 22.2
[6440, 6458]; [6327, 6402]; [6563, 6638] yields -0.8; 22.1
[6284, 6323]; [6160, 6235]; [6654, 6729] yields -0.7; 21.7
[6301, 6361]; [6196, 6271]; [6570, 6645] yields 0.5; 22.4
